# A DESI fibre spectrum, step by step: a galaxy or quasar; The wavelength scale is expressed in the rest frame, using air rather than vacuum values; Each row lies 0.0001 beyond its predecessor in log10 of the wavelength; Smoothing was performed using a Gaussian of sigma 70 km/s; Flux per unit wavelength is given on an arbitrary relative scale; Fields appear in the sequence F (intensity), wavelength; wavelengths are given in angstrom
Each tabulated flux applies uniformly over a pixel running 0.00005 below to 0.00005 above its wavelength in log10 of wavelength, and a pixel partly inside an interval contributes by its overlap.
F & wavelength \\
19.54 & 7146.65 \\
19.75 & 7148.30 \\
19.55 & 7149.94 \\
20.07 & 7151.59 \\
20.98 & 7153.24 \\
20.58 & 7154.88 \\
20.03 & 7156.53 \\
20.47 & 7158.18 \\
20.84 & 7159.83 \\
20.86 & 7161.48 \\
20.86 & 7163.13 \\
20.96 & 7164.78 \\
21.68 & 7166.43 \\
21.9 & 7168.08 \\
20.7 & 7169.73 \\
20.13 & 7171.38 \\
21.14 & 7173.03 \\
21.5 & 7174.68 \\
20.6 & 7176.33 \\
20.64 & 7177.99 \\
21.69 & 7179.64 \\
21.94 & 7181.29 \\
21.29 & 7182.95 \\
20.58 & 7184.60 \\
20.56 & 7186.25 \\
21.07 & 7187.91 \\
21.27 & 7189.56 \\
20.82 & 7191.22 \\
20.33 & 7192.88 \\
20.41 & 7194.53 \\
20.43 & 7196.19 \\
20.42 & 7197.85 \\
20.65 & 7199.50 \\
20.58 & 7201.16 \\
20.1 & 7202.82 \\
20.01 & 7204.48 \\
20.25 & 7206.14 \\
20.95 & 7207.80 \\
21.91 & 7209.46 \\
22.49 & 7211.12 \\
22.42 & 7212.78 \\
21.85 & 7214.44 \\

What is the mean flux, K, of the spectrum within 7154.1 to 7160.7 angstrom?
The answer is 20.5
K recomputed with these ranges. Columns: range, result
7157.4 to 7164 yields 20.7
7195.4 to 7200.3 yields 20.5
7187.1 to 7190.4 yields 21.2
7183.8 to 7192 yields 20.9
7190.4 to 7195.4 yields 20.5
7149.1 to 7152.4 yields 19.8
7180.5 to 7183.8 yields 21.6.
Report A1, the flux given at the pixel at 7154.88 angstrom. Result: 20.58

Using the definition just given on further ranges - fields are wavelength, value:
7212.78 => 22.42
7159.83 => 20.84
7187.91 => 21.07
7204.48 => 20.01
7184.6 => 20.58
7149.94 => 19.55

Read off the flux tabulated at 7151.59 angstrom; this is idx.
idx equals 20.07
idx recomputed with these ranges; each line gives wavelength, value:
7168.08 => 21.9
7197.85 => 20.42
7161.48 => 20.86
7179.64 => 21.69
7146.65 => 19.54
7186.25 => 20.56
